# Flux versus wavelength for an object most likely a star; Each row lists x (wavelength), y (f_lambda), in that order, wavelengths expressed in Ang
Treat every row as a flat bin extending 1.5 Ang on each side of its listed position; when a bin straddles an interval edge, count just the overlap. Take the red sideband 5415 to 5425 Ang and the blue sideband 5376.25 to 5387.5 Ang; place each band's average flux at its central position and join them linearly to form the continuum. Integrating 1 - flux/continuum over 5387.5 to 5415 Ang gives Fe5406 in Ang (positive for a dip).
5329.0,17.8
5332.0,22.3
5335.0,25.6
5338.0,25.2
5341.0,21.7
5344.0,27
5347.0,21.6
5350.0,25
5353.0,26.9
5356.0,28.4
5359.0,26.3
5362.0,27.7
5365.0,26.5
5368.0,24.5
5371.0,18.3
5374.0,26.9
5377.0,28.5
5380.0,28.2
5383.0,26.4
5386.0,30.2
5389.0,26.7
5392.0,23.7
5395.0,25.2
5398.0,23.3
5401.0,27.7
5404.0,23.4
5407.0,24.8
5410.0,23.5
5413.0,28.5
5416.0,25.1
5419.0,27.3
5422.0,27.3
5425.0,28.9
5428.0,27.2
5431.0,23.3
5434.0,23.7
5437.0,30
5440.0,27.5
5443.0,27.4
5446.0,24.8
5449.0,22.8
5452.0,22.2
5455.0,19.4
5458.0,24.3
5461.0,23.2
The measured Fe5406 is 2.4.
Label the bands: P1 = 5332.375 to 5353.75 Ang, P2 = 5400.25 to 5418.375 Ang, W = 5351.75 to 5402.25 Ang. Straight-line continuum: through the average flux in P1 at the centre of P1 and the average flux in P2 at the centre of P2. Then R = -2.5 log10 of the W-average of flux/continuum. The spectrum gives -0.05 mag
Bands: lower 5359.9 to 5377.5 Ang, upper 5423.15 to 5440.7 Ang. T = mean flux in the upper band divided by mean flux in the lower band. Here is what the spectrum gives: 1.06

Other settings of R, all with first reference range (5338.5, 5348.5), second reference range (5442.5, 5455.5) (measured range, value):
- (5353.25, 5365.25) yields -0.16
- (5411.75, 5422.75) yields -0.16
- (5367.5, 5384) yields -0.09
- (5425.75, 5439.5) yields -0.13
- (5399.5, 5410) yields -0.07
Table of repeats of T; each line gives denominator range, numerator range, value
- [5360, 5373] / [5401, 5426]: 1.07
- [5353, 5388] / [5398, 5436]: 0.97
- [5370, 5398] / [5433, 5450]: 1.01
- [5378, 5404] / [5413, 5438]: 1.01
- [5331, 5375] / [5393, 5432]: 1.04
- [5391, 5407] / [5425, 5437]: 1.05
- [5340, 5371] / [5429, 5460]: 0.97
